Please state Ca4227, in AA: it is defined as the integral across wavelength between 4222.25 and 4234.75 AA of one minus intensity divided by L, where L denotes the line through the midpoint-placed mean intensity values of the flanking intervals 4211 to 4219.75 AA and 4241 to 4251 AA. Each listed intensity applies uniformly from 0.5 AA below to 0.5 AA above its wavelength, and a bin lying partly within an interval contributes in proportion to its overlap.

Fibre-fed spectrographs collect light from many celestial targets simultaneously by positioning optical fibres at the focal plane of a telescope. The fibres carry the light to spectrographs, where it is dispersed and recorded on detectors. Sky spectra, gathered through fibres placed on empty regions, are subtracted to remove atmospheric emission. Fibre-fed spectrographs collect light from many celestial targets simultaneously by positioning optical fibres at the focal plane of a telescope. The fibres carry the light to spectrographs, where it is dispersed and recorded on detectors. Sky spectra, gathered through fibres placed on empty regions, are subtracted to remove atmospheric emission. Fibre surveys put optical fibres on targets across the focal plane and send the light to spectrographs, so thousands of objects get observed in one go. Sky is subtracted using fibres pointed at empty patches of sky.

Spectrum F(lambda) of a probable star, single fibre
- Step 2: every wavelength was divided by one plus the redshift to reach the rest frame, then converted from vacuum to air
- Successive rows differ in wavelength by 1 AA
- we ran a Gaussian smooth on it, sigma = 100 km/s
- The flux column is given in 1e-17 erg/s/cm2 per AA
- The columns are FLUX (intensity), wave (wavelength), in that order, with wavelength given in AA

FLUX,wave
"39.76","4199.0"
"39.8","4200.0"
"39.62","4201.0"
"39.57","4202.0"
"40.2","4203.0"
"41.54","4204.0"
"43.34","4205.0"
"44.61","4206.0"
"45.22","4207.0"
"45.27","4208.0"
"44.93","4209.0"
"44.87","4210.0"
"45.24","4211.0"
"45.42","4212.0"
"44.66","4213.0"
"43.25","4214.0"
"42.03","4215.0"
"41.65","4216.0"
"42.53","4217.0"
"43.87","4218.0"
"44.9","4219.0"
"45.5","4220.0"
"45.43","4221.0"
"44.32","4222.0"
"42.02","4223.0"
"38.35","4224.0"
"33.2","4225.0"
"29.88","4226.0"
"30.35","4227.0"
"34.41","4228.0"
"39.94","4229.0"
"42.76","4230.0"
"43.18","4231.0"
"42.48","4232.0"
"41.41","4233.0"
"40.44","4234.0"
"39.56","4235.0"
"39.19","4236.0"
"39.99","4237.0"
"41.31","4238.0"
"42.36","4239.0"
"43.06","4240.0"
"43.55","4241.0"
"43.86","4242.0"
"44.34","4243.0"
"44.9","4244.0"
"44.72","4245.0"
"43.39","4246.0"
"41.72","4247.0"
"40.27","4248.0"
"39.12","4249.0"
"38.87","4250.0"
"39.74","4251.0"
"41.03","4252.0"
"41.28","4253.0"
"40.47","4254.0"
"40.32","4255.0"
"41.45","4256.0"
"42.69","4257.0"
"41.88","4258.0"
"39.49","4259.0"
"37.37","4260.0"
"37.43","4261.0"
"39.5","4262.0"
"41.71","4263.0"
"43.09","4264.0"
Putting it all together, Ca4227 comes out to 1.4 AA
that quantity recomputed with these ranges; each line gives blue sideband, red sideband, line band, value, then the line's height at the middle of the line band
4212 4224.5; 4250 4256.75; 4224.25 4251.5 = 1.0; 41.8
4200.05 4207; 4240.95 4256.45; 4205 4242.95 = -0.1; 41.7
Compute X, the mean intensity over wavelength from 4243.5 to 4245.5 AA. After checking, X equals 44.8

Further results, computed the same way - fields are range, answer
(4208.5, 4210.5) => 44.9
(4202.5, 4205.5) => 41.7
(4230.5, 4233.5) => 42.4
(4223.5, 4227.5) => 32.9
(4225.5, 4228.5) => 31.5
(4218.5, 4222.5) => 45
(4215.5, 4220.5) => 43.7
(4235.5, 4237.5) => 39.6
